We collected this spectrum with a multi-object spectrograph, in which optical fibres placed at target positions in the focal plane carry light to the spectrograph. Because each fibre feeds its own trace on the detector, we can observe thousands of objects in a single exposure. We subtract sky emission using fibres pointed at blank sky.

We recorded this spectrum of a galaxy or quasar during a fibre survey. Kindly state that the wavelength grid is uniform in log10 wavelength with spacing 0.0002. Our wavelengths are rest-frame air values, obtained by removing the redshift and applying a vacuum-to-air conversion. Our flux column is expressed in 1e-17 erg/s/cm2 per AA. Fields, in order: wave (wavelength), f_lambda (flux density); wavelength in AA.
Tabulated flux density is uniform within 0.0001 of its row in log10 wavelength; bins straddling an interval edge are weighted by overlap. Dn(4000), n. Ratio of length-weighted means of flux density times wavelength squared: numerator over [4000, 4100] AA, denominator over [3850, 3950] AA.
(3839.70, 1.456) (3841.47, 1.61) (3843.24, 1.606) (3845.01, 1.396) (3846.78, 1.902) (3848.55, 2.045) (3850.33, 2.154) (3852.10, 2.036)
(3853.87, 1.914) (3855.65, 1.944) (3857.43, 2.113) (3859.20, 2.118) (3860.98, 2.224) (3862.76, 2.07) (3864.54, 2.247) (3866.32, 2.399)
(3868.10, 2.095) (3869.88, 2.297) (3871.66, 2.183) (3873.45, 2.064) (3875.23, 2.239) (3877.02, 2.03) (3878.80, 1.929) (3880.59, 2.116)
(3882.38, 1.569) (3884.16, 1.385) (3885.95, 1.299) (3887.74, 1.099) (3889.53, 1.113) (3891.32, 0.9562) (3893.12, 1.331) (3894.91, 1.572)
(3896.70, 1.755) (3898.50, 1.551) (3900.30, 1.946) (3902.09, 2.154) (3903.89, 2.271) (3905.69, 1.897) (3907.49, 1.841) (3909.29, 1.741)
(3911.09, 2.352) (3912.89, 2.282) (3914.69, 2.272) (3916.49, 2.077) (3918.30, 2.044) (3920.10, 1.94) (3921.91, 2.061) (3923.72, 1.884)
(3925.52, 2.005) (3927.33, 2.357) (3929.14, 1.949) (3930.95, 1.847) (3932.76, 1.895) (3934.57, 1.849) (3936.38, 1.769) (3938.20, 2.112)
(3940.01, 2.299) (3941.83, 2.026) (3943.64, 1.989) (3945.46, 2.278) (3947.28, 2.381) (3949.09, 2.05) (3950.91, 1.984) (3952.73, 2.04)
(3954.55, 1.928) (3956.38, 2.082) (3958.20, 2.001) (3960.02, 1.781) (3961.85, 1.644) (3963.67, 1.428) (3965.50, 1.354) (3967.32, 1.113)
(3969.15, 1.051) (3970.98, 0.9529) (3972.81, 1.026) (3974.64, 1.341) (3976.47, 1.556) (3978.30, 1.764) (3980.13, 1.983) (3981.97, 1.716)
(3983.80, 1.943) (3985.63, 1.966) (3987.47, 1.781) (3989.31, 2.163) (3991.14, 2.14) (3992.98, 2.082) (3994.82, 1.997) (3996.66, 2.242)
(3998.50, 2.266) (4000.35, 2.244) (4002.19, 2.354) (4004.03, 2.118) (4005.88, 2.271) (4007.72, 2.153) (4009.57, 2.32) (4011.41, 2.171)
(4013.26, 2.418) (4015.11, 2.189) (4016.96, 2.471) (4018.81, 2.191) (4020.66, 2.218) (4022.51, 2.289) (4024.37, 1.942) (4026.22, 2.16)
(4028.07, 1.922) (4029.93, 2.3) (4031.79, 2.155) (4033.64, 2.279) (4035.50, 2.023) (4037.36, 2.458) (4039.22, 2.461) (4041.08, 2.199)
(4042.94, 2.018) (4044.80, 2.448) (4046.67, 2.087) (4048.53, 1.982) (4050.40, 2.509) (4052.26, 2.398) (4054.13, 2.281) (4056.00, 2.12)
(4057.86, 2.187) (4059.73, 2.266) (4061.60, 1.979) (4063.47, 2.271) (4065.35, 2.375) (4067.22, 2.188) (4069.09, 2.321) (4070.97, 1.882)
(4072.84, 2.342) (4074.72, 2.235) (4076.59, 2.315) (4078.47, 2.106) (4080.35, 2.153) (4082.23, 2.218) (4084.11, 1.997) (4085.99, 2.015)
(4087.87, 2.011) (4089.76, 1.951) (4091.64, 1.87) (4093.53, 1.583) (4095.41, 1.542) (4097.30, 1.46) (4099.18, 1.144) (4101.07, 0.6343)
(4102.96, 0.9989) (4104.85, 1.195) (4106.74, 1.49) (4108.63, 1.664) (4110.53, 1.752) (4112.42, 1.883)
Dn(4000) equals 1.2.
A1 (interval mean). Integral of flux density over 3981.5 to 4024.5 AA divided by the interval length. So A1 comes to 2.16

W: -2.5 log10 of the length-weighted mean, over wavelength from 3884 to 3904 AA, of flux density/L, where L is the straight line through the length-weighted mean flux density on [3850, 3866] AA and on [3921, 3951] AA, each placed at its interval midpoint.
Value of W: 0.34 mag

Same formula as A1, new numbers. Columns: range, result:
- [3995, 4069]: 2.23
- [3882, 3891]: 1.26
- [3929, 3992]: 1.8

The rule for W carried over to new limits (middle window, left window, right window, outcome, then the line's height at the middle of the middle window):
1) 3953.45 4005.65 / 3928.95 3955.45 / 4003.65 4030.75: 0.18 mag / 2.12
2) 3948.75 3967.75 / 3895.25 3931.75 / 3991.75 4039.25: 0.18 mag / 2.1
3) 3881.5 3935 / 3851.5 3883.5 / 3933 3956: 0.14 mag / 2.07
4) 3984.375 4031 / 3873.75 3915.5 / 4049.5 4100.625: -0.12 mag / 1.95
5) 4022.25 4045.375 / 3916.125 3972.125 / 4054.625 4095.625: -0.09 mag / 2.03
